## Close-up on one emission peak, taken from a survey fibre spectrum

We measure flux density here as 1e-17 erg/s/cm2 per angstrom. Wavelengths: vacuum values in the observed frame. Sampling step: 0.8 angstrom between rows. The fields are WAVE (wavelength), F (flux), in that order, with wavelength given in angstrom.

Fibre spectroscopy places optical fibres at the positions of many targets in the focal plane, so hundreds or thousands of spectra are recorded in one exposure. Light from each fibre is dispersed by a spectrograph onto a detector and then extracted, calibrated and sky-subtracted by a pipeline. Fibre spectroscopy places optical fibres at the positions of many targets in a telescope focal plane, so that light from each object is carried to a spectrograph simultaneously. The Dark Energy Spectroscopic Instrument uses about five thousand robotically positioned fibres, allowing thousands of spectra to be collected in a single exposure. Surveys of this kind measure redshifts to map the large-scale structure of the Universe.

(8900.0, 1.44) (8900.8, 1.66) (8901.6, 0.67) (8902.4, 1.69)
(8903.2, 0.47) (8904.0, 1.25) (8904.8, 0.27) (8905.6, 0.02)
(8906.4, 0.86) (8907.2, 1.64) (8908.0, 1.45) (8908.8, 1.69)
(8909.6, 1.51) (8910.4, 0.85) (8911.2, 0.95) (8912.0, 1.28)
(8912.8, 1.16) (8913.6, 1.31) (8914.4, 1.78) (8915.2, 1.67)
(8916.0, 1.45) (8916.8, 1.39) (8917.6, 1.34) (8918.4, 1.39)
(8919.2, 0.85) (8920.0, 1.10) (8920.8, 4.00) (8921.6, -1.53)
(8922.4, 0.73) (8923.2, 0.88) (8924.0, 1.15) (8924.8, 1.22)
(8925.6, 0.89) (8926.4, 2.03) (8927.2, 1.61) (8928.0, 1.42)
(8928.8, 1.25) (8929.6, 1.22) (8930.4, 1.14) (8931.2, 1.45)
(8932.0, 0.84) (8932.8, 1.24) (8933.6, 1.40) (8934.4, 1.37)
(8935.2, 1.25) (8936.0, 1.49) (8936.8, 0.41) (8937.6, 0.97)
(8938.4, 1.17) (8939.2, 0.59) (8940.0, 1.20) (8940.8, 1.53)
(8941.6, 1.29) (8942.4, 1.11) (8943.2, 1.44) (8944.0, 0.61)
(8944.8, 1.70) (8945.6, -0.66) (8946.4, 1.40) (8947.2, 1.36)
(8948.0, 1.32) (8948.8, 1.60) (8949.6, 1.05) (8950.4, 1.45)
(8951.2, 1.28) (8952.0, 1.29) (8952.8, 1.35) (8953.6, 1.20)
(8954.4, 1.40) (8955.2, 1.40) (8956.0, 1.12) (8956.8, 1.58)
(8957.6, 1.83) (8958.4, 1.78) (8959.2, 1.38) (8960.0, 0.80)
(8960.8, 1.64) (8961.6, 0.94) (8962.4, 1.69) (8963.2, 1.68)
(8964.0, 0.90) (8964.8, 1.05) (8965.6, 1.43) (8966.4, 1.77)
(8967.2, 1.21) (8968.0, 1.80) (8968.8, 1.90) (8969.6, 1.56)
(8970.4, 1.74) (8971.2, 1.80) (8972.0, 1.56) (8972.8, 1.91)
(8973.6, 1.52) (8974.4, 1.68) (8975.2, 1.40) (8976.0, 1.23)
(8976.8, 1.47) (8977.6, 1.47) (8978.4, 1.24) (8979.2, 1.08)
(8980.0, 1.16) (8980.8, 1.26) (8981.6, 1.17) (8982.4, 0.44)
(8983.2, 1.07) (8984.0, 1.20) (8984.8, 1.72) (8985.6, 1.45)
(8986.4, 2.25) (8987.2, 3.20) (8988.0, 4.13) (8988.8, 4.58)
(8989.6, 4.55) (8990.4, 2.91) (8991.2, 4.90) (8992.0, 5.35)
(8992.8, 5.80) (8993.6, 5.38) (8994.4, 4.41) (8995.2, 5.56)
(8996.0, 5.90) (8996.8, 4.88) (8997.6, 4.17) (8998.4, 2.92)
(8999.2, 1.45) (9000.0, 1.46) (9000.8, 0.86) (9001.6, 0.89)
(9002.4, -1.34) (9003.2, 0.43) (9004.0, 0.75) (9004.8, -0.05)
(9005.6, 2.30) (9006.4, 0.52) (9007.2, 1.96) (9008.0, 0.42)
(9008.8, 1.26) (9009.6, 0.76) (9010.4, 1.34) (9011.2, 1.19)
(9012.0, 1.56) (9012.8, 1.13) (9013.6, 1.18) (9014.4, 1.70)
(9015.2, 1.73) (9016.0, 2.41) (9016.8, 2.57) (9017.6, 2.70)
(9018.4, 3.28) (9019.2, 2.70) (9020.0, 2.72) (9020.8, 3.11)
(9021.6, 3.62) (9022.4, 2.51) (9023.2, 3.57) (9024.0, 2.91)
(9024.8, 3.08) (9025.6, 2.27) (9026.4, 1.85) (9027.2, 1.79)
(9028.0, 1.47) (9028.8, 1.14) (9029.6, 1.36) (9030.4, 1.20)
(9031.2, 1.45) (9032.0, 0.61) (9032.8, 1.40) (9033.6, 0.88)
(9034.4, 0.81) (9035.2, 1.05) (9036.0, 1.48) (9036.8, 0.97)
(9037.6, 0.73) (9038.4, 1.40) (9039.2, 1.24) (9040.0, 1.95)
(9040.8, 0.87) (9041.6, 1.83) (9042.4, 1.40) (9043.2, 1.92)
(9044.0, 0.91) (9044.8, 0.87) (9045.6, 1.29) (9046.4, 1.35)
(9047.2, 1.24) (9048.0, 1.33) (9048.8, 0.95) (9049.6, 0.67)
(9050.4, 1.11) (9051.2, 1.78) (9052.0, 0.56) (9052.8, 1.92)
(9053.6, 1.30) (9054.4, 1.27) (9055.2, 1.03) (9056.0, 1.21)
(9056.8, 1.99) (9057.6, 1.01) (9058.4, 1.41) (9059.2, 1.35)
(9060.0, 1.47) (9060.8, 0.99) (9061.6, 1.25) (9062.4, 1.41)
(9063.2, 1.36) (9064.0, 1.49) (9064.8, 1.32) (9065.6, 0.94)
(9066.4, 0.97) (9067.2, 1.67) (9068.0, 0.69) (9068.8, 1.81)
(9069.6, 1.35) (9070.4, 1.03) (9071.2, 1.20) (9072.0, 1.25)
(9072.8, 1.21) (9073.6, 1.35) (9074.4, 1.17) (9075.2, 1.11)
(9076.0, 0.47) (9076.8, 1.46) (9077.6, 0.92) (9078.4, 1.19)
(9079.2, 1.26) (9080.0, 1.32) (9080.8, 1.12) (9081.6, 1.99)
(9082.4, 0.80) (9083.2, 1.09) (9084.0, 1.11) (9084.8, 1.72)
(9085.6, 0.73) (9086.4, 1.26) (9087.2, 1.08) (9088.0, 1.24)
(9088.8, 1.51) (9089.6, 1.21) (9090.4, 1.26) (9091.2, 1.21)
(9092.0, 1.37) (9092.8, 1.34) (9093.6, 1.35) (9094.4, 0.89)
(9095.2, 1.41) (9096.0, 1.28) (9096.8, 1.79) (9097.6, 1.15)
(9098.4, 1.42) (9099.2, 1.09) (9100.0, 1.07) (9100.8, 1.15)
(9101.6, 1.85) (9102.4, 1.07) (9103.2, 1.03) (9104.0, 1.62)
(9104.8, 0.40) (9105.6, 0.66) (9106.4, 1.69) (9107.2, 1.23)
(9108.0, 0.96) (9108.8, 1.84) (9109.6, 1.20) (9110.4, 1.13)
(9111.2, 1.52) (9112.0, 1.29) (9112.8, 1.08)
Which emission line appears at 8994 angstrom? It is H-alpha 6563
